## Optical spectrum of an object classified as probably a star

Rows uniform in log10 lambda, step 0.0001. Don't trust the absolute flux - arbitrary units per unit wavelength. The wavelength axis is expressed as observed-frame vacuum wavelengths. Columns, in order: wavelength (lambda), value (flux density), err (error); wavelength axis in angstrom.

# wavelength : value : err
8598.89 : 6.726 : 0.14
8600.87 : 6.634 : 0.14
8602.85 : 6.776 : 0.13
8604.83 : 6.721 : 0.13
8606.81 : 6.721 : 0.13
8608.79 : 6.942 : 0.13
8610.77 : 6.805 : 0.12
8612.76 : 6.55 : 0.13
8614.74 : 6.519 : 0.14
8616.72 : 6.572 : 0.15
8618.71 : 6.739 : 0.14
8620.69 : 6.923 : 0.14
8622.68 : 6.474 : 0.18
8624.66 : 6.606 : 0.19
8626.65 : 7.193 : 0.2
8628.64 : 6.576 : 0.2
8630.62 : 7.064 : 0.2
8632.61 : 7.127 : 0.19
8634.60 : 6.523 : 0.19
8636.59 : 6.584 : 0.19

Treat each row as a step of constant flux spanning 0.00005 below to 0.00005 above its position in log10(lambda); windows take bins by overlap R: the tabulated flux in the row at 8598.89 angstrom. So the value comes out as 6.726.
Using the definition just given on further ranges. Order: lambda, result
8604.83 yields 6.721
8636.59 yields 6.584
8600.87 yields 6.634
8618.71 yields 6.739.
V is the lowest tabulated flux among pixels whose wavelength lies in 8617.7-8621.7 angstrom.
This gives 6.739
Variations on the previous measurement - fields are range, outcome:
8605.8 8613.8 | 6.55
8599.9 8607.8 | 6.634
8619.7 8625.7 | 6.474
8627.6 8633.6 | 6.576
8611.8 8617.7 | 6.519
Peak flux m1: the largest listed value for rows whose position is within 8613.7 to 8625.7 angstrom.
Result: 6.923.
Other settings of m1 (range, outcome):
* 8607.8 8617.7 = 6.942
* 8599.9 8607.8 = 6.776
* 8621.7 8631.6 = 7.193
